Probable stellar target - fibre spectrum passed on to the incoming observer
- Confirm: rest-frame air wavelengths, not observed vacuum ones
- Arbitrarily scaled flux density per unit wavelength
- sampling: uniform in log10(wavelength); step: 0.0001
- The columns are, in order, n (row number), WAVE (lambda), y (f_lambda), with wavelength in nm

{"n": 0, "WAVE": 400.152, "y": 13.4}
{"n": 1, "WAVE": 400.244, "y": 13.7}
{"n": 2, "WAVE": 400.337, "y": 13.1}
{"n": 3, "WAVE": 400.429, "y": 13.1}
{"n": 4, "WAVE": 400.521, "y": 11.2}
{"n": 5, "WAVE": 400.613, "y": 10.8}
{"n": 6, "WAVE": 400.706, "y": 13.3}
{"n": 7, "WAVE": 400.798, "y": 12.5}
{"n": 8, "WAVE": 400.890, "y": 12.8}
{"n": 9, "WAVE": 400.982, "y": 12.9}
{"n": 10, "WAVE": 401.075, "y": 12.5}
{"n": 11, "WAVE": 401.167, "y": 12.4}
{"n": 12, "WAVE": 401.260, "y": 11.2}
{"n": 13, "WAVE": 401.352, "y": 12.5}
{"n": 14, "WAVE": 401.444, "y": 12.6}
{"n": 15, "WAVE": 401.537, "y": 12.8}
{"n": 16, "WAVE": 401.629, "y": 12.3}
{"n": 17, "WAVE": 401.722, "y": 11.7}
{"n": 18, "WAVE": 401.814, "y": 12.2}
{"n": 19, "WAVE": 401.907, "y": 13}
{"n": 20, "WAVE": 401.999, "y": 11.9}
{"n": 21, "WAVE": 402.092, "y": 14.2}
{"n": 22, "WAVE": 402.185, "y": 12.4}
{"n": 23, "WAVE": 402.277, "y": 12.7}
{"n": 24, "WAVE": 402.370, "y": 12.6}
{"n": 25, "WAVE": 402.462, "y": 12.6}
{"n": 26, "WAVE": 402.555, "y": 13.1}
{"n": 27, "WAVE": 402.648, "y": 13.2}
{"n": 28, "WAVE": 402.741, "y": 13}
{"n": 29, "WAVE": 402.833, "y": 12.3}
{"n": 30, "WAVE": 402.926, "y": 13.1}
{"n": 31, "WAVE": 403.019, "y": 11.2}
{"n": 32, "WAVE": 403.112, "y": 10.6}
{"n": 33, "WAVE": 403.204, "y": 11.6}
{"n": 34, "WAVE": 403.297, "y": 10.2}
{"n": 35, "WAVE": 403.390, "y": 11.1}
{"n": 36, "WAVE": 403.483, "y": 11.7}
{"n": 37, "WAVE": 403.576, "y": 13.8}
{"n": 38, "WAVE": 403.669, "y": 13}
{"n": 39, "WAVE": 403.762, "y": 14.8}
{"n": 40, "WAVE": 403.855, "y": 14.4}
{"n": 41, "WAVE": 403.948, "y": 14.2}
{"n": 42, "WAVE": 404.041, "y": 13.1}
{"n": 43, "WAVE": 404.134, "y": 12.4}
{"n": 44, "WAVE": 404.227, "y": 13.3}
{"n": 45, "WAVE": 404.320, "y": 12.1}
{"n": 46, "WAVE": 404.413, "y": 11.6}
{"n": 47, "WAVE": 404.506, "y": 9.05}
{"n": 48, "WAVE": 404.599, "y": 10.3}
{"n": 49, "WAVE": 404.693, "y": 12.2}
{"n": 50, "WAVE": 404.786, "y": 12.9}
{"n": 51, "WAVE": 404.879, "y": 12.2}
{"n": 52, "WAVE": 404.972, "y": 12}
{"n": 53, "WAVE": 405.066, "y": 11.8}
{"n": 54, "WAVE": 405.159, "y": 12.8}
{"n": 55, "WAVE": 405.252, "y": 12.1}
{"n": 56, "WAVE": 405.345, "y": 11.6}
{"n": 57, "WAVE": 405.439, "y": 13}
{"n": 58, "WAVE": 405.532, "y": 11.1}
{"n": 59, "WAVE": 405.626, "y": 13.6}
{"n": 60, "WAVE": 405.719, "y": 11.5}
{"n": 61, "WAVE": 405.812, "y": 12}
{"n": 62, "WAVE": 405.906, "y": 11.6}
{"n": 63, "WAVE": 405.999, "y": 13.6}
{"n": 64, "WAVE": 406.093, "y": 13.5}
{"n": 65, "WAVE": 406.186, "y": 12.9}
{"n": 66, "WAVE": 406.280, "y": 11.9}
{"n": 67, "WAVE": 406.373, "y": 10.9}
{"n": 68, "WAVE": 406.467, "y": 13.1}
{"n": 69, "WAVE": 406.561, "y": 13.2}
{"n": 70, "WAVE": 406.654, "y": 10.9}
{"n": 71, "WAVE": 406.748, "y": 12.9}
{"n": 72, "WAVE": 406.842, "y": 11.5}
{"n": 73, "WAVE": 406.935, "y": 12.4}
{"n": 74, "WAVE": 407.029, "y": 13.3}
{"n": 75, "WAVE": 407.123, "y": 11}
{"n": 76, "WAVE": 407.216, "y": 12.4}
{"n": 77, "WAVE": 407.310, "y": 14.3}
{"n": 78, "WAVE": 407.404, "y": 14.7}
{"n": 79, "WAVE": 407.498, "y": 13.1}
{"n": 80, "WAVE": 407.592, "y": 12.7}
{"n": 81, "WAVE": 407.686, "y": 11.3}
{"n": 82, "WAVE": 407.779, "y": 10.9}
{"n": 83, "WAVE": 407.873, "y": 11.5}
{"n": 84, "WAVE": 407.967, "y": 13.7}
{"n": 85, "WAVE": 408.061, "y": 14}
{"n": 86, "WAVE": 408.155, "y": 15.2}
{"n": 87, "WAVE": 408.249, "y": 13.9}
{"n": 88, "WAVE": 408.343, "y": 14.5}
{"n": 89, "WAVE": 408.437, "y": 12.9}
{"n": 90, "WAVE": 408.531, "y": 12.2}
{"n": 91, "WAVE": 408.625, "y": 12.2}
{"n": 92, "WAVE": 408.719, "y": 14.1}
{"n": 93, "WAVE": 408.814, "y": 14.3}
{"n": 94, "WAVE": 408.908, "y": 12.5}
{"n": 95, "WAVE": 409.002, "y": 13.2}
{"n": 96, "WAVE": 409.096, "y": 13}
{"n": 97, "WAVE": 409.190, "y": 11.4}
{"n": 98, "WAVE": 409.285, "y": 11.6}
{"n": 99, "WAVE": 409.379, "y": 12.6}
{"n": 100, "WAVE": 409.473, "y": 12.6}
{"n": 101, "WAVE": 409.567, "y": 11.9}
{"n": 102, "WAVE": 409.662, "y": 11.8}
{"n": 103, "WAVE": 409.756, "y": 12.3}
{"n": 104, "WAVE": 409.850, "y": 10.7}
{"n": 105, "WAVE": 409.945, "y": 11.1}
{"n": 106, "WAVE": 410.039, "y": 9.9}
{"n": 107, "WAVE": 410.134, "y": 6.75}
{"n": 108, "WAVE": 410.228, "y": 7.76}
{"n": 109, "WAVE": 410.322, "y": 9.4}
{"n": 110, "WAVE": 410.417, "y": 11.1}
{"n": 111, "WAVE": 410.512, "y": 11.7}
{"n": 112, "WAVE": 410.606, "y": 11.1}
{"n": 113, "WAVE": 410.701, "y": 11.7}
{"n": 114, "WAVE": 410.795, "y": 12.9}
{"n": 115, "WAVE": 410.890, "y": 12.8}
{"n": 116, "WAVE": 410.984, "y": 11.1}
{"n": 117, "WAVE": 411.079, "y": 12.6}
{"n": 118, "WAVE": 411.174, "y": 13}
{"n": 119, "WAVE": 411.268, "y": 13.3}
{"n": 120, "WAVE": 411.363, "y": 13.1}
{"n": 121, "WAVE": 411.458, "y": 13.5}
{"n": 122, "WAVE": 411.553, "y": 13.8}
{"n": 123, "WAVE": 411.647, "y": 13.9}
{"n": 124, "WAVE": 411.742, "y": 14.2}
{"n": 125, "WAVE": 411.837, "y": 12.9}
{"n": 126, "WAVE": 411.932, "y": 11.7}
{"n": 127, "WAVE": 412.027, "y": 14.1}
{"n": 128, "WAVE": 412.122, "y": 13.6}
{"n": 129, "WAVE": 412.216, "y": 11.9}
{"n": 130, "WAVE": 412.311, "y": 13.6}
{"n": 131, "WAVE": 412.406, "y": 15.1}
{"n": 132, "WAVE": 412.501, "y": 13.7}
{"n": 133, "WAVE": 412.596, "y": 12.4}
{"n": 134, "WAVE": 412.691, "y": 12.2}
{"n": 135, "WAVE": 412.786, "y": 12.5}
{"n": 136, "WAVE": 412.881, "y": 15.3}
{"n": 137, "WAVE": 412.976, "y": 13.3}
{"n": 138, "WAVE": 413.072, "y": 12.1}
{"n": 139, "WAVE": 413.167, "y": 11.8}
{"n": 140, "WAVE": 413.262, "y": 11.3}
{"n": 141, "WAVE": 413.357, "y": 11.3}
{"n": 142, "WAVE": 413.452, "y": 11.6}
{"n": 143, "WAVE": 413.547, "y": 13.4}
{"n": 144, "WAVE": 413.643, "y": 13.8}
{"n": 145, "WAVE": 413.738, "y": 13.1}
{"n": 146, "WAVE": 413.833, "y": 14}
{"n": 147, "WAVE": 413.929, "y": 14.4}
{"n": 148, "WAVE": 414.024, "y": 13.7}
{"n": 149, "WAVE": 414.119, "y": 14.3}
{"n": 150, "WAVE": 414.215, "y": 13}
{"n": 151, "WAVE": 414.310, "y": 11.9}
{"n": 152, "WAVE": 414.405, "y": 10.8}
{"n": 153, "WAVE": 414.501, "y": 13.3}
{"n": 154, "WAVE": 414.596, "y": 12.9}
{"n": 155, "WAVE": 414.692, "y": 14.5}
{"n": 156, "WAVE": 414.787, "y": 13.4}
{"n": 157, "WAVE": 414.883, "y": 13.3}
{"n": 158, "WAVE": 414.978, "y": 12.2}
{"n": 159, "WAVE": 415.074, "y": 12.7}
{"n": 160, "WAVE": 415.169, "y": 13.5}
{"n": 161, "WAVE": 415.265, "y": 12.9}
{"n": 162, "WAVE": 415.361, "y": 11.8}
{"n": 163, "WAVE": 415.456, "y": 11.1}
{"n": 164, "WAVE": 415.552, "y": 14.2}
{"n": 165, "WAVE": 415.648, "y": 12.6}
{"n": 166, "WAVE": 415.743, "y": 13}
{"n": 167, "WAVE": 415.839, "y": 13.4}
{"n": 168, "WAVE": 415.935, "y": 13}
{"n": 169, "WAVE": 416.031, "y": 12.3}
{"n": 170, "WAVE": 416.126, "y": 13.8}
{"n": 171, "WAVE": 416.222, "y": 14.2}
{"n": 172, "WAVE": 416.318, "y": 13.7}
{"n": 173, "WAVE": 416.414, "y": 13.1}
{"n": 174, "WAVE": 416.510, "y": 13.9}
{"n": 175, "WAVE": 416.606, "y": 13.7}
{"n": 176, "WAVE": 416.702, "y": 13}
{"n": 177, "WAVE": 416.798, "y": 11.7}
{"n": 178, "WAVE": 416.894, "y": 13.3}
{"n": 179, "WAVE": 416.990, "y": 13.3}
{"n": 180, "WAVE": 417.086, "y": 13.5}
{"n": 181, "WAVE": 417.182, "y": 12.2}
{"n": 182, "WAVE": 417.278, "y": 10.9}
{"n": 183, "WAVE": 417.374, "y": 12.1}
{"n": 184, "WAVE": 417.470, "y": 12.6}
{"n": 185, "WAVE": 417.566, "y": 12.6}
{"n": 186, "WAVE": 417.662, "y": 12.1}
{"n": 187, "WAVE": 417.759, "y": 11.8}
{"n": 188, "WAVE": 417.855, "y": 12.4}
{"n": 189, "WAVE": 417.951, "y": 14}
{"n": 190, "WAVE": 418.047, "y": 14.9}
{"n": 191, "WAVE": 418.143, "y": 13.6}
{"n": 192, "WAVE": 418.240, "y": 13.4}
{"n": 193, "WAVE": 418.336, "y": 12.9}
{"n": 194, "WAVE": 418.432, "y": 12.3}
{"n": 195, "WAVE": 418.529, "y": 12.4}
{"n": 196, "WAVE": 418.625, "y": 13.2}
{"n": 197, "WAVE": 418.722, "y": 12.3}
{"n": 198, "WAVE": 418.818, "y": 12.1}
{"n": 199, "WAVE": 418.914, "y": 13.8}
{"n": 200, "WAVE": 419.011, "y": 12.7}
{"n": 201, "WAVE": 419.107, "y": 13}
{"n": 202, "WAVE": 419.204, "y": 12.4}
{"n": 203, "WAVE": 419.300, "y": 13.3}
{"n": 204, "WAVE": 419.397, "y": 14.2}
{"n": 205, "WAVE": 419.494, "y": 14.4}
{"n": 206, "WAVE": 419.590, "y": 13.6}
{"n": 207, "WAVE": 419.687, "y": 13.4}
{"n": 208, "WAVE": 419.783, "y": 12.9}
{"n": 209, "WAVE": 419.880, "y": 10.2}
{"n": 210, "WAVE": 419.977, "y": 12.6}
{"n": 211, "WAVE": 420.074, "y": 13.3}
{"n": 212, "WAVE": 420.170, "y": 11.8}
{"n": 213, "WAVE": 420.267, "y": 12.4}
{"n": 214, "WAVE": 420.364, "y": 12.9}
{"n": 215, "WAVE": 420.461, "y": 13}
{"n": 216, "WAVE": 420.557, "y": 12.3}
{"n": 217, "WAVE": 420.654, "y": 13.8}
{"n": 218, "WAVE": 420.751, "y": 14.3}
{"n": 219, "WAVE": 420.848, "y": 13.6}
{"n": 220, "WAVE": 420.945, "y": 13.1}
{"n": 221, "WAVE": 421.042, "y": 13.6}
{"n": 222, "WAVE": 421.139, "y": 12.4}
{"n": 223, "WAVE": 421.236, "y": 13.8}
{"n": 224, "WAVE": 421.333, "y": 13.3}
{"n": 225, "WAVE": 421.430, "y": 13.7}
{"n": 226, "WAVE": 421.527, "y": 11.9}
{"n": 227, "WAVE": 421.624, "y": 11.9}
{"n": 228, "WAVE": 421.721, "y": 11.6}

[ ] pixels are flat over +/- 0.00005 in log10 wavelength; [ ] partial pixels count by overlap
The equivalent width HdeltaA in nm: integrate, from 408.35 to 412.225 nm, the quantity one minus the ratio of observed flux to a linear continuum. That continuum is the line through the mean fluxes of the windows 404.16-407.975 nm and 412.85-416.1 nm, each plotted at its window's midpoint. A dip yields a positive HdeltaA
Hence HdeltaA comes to 0.12 nm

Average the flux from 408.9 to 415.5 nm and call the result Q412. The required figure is 12.5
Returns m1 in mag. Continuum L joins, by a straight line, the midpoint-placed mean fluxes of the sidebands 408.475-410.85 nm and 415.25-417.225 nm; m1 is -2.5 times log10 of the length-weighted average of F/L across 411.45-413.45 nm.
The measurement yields -0.07 mag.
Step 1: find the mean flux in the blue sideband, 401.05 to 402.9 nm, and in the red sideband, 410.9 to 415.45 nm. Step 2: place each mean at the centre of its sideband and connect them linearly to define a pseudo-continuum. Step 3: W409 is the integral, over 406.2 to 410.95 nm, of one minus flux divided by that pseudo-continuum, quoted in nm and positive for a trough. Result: 0.24 nm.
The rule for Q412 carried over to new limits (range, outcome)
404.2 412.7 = 12.4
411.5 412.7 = 13.4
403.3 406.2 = 12.4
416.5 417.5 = 12.7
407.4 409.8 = 12.8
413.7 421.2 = 13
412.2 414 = 13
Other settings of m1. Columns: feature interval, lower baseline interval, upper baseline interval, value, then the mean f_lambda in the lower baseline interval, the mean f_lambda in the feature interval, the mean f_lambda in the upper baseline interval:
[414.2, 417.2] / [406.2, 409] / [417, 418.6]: -0.018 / 12.8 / 13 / 12.8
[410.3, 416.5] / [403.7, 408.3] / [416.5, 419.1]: -0.015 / 12.5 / 12.9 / 12.8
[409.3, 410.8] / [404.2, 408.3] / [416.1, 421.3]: 0.154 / 12.4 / 10.9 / 13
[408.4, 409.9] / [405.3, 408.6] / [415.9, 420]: 0.023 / 12.6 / 12.4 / 13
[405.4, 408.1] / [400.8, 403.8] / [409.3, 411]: -0.075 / 12.4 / 12.5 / 11.1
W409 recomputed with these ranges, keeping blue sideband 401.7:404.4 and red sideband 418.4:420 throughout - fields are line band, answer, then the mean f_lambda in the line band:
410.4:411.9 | 0.006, 12.7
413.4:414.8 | -0.044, 13.2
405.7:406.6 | 0.015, 12.4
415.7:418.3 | -0.036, 13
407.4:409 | -0.054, 13.1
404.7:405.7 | 0.028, 12.3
